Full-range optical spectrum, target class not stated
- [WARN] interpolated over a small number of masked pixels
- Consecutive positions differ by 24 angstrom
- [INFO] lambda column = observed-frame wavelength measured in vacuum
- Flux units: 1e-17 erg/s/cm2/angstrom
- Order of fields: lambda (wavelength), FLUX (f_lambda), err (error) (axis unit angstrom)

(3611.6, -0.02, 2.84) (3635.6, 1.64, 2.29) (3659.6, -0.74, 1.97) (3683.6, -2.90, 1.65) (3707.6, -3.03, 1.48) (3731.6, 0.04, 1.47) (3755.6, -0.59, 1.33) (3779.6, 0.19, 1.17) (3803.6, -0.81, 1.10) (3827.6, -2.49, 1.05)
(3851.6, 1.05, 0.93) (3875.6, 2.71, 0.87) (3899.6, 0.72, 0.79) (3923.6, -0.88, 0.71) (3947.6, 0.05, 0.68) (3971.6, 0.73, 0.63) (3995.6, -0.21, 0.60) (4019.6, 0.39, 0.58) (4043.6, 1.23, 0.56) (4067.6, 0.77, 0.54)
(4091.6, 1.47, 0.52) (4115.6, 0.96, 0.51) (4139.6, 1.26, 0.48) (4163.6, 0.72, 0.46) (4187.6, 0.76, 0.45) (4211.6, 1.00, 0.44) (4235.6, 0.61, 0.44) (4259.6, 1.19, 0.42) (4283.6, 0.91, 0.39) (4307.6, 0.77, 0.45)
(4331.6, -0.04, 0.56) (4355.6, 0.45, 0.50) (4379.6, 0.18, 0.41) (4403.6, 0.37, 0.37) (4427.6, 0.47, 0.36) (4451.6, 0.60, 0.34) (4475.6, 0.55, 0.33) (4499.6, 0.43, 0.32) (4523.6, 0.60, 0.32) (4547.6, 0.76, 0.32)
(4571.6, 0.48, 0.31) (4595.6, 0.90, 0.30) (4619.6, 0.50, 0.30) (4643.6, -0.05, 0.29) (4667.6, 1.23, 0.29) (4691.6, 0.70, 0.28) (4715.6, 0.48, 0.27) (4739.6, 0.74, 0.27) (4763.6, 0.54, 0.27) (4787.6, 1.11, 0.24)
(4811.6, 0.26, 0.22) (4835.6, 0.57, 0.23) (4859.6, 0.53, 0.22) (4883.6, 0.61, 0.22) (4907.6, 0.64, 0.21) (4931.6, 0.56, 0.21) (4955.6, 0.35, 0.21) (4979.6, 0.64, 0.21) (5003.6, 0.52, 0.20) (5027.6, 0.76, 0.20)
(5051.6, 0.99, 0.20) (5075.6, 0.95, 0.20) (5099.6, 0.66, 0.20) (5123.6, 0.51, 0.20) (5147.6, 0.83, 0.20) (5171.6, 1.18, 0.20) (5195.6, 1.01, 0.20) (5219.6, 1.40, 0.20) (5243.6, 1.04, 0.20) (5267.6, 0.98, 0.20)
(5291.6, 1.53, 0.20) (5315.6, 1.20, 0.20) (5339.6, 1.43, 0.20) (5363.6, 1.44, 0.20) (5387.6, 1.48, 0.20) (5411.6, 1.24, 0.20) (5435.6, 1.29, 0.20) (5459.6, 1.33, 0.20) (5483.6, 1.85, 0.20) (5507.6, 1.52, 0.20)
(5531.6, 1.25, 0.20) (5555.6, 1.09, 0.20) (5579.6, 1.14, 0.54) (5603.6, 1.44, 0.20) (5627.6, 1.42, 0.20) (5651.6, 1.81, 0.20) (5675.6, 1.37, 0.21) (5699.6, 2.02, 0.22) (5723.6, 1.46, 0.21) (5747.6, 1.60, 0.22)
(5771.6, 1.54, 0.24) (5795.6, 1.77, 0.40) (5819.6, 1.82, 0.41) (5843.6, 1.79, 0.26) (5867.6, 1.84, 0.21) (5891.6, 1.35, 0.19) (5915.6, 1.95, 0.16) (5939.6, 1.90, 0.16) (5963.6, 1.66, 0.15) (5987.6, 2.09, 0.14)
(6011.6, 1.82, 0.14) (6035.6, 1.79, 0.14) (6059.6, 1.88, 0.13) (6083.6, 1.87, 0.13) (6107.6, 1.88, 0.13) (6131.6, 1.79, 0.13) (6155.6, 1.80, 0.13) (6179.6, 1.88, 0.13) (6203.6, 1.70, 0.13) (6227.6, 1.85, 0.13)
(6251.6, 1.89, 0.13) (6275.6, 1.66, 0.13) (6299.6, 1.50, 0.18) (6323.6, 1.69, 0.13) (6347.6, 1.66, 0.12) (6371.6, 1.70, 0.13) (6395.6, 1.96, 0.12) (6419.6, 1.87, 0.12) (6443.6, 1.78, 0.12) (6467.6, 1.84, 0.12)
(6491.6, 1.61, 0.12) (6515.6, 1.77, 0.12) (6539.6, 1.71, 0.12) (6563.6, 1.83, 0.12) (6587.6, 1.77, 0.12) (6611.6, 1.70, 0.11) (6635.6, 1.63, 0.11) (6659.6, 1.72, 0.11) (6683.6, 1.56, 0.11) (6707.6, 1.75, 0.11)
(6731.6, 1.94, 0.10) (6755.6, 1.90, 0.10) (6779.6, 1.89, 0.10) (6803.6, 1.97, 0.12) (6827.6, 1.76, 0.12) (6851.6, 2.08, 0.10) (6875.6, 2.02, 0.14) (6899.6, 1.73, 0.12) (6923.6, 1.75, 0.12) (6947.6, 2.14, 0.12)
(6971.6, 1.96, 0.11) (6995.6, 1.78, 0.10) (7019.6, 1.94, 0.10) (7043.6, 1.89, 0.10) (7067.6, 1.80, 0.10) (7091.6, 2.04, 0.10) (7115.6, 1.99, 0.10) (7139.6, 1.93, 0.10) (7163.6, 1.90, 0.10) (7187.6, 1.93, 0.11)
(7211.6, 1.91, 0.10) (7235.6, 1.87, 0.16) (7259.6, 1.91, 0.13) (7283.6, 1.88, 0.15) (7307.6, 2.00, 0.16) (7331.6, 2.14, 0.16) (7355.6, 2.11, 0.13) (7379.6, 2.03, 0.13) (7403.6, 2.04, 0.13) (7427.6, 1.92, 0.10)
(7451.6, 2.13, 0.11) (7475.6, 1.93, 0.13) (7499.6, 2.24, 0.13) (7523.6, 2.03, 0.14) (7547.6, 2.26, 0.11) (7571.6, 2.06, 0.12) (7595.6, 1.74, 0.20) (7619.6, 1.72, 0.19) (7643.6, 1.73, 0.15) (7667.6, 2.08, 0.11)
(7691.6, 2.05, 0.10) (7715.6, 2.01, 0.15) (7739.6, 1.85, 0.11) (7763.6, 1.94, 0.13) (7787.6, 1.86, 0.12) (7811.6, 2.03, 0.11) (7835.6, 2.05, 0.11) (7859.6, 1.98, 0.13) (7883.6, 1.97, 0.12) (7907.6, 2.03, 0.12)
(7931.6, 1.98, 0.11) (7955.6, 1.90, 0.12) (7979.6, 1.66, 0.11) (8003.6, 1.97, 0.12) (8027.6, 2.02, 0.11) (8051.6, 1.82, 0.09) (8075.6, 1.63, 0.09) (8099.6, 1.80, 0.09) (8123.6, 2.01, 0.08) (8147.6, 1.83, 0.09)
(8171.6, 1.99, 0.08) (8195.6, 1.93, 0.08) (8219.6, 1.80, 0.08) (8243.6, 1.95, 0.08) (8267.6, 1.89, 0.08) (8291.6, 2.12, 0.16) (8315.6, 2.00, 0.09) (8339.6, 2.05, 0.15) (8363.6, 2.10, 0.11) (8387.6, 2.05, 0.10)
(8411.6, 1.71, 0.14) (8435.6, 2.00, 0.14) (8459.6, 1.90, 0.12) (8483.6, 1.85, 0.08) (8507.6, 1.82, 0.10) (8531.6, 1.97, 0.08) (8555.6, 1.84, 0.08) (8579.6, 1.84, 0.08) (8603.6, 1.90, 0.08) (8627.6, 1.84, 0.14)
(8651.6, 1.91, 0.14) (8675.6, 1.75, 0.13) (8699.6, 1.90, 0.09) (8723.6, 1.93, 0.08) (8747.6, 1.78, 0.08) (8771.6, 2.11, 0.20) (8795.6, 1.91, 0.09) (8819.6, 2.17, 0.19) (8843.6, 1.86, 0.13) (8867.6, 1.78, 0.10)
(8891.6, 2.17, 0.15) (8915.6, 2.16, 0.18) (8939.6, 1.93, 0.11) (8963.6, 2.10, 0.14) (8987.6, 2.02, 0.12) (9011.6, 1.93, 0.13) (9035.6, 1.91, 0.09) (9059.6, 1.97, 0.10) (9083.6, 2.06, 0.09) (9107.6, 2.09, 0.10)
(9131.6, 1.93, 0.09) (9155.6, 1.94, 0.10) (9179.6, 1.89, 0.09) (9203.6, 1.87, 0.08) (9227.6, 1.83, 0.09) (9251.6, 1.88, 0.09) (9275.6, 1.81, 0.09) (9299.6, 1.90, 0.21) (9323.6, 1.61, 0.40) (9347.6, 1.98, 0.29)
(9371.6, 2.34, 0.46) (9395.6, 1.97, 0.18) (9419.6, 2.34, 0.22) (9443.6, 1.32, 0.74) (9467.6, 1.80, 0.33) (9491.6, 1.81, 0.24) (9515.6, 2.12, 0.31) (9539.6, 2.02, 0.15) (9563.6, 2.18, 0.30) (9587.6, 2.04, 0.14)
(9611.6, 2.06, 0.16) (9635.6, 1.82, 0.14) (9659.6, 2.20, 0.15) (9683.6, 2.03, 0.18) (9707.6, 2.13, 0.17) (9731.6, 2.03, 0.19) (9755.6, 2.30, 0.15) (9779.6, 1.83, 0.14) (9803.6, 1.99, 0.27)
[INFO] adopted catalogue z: 0.294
